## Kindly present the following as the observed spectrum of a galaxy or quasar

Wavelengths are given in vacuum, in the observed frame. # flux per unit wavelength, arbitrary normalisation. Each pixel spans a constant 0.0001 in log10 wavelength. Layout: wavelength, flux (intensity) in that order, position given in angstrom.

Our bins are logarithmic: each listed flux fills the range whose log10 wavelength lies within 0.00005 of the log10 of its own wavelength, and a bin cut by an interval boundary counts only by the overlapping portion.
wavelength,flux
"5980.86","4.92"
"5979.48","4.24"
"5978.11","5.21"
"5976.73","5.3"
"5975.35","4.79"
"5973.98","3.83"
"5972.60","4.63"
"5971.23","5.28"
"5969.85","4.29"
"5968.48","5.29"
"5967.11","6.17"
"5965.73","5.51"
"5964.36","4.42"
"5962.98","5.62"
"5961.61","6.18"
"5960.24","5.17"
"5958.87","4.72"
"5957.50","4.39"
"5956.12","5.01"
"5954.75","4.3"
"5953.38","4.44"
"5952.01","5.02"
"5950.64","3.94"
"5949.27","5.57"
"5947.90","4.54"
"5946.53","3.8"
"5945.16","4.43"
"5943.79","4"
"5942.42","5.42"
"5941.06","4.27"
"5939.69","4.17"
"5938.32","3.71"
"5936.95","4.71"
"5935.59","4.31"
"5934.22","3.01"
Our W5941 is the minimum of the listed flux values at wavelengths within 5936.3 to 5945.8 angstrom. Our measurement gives 3.71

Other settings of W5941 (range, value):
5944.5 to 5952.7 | 3.8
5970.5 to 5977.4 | 3.83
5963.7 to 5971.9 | 4.29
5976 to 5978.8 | 5.21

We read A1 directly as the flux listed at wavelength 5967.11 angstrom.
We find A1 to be 6.17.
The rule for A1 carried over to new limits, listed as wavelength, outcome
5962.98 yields 5.62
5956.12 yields 5.01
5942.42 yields 5.42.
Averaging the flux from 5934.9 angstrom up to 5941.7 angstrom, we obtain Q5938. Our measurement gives 4.23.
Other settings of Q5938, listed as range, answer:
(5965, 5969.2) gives 5.64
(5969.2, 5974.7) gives 4.51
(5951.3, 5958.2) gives 4.63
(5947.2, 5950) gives 5.03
